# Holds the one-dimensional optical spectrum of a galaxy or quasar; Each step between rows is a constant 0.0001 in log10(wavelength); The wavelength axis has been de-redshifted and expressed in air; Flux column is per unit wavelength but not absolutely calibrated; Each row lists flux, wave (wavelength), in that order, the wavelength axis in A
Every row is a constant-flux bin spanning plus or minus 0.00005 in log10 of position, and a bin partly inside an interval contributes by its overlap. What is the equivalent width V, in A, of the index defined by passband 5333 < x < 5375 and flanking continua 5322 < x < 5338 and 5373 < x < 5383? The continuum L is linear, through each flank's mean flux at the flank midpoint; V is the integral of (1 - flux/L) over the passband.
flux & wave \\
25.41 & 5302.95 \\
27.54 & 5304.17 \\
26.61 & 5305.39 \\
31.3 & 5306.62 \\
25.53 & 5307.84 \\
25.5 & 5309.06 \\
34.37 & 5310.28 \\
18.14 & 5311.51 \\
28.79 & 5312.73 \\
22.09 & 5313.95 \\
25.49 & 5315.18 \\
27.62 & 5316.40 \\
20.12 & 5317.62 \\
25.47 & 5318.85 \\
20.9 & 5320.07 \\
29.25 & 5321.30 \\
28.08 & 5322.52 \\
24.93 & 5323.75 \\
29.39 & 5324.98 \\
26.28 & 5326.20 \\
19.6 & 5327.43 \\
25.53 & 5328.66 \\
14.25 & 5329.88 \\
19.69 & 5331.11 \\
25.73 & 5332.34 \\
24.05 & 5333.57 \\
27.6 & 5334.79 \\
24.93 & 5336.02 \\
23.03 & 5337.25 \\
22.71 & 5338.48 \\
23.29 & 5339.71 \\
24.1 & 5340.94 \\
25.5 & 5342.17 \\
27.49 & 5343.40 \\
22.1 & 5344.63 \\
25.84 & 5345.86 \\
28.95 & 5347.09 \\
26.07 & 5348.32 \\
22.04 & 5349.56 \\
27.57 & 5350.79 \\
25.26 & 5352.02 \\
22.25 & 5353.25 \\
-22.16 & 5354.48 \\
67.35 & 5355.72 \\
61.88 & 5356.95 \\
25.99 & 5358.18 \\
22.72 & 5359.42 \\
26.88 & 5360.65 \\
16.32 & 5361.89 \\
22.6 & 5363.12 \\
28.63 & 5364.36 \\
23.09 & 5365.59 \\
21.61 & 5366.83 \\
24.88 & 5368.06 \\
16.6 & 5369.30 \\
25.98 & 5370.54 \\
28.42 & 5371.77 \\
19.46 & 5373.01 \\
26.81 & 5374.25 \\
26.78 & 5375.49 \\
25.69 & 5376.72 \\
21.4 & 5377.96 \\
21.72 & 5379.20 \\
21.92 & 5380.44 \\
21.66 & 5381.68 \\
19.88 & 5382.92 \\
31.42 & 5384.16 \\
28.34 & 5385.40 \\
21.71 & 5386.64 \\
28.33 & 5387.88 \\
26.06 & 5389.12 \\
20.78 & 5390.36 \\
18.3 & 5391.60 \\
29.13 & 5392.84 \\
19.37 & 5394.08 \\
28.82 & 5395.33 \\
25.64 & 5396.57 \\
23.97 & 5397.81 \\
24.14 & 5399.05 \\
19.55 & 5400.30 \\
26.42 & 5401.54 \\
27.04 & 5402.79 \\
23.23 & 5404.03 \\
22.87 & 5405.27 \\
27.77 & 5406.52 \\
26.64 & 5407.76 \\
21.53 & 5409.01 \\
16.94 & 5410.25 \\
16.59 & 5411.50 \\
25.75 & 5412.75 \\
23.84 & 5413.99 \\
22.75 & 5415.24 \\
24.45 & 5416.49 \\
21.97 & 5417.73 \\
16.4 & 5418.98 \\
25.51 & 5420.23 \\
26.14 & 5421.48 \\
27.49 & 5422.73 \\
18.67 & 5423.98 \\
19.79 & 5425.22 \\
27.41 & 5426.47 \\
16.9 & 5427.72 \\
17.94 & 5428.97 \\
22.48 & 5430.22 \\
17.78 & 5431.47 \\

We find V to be -3.0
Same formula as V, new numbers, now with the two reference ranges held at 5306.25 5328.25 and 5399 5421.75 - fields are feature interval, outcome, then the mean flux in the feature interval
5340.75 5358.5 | -1.96 A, 27.5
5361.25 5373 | 0.64 A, 22.9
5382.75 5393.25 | -0.59 A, 25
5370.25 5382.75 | 0.12 A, 23.8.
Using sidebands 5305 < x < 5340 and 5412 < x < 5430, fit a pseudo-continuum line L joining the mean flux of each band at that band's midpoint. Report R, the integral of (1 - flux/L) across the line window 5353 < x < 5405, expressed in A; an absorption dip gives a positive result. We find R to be -2.9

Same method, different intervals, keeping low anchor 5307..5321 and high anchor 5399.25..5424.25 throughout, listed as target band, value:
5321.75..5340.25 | 0.59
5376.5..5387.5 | -0.02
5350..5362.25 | -1.66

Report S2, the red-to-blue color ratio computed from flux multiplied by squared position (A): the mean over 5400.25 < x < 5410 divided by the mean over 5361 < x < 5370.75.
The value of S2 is 1.10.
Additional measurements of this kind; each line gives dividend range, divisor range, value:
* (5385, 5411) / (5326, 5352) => 1.02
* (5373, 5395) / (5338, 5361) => 0.91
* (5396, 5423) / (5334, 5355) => 1.07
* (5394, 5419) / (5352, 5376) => 0.93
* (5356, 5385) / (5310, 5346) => 1.07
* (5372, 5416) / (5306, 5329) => 0.95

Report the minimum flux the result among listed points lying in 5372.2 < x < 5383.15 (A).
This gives 19.46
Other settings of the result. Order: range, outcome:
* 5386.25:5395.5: 18.3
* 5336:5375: -22.16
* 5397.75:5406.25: 19.55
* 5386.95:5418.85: 16.59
